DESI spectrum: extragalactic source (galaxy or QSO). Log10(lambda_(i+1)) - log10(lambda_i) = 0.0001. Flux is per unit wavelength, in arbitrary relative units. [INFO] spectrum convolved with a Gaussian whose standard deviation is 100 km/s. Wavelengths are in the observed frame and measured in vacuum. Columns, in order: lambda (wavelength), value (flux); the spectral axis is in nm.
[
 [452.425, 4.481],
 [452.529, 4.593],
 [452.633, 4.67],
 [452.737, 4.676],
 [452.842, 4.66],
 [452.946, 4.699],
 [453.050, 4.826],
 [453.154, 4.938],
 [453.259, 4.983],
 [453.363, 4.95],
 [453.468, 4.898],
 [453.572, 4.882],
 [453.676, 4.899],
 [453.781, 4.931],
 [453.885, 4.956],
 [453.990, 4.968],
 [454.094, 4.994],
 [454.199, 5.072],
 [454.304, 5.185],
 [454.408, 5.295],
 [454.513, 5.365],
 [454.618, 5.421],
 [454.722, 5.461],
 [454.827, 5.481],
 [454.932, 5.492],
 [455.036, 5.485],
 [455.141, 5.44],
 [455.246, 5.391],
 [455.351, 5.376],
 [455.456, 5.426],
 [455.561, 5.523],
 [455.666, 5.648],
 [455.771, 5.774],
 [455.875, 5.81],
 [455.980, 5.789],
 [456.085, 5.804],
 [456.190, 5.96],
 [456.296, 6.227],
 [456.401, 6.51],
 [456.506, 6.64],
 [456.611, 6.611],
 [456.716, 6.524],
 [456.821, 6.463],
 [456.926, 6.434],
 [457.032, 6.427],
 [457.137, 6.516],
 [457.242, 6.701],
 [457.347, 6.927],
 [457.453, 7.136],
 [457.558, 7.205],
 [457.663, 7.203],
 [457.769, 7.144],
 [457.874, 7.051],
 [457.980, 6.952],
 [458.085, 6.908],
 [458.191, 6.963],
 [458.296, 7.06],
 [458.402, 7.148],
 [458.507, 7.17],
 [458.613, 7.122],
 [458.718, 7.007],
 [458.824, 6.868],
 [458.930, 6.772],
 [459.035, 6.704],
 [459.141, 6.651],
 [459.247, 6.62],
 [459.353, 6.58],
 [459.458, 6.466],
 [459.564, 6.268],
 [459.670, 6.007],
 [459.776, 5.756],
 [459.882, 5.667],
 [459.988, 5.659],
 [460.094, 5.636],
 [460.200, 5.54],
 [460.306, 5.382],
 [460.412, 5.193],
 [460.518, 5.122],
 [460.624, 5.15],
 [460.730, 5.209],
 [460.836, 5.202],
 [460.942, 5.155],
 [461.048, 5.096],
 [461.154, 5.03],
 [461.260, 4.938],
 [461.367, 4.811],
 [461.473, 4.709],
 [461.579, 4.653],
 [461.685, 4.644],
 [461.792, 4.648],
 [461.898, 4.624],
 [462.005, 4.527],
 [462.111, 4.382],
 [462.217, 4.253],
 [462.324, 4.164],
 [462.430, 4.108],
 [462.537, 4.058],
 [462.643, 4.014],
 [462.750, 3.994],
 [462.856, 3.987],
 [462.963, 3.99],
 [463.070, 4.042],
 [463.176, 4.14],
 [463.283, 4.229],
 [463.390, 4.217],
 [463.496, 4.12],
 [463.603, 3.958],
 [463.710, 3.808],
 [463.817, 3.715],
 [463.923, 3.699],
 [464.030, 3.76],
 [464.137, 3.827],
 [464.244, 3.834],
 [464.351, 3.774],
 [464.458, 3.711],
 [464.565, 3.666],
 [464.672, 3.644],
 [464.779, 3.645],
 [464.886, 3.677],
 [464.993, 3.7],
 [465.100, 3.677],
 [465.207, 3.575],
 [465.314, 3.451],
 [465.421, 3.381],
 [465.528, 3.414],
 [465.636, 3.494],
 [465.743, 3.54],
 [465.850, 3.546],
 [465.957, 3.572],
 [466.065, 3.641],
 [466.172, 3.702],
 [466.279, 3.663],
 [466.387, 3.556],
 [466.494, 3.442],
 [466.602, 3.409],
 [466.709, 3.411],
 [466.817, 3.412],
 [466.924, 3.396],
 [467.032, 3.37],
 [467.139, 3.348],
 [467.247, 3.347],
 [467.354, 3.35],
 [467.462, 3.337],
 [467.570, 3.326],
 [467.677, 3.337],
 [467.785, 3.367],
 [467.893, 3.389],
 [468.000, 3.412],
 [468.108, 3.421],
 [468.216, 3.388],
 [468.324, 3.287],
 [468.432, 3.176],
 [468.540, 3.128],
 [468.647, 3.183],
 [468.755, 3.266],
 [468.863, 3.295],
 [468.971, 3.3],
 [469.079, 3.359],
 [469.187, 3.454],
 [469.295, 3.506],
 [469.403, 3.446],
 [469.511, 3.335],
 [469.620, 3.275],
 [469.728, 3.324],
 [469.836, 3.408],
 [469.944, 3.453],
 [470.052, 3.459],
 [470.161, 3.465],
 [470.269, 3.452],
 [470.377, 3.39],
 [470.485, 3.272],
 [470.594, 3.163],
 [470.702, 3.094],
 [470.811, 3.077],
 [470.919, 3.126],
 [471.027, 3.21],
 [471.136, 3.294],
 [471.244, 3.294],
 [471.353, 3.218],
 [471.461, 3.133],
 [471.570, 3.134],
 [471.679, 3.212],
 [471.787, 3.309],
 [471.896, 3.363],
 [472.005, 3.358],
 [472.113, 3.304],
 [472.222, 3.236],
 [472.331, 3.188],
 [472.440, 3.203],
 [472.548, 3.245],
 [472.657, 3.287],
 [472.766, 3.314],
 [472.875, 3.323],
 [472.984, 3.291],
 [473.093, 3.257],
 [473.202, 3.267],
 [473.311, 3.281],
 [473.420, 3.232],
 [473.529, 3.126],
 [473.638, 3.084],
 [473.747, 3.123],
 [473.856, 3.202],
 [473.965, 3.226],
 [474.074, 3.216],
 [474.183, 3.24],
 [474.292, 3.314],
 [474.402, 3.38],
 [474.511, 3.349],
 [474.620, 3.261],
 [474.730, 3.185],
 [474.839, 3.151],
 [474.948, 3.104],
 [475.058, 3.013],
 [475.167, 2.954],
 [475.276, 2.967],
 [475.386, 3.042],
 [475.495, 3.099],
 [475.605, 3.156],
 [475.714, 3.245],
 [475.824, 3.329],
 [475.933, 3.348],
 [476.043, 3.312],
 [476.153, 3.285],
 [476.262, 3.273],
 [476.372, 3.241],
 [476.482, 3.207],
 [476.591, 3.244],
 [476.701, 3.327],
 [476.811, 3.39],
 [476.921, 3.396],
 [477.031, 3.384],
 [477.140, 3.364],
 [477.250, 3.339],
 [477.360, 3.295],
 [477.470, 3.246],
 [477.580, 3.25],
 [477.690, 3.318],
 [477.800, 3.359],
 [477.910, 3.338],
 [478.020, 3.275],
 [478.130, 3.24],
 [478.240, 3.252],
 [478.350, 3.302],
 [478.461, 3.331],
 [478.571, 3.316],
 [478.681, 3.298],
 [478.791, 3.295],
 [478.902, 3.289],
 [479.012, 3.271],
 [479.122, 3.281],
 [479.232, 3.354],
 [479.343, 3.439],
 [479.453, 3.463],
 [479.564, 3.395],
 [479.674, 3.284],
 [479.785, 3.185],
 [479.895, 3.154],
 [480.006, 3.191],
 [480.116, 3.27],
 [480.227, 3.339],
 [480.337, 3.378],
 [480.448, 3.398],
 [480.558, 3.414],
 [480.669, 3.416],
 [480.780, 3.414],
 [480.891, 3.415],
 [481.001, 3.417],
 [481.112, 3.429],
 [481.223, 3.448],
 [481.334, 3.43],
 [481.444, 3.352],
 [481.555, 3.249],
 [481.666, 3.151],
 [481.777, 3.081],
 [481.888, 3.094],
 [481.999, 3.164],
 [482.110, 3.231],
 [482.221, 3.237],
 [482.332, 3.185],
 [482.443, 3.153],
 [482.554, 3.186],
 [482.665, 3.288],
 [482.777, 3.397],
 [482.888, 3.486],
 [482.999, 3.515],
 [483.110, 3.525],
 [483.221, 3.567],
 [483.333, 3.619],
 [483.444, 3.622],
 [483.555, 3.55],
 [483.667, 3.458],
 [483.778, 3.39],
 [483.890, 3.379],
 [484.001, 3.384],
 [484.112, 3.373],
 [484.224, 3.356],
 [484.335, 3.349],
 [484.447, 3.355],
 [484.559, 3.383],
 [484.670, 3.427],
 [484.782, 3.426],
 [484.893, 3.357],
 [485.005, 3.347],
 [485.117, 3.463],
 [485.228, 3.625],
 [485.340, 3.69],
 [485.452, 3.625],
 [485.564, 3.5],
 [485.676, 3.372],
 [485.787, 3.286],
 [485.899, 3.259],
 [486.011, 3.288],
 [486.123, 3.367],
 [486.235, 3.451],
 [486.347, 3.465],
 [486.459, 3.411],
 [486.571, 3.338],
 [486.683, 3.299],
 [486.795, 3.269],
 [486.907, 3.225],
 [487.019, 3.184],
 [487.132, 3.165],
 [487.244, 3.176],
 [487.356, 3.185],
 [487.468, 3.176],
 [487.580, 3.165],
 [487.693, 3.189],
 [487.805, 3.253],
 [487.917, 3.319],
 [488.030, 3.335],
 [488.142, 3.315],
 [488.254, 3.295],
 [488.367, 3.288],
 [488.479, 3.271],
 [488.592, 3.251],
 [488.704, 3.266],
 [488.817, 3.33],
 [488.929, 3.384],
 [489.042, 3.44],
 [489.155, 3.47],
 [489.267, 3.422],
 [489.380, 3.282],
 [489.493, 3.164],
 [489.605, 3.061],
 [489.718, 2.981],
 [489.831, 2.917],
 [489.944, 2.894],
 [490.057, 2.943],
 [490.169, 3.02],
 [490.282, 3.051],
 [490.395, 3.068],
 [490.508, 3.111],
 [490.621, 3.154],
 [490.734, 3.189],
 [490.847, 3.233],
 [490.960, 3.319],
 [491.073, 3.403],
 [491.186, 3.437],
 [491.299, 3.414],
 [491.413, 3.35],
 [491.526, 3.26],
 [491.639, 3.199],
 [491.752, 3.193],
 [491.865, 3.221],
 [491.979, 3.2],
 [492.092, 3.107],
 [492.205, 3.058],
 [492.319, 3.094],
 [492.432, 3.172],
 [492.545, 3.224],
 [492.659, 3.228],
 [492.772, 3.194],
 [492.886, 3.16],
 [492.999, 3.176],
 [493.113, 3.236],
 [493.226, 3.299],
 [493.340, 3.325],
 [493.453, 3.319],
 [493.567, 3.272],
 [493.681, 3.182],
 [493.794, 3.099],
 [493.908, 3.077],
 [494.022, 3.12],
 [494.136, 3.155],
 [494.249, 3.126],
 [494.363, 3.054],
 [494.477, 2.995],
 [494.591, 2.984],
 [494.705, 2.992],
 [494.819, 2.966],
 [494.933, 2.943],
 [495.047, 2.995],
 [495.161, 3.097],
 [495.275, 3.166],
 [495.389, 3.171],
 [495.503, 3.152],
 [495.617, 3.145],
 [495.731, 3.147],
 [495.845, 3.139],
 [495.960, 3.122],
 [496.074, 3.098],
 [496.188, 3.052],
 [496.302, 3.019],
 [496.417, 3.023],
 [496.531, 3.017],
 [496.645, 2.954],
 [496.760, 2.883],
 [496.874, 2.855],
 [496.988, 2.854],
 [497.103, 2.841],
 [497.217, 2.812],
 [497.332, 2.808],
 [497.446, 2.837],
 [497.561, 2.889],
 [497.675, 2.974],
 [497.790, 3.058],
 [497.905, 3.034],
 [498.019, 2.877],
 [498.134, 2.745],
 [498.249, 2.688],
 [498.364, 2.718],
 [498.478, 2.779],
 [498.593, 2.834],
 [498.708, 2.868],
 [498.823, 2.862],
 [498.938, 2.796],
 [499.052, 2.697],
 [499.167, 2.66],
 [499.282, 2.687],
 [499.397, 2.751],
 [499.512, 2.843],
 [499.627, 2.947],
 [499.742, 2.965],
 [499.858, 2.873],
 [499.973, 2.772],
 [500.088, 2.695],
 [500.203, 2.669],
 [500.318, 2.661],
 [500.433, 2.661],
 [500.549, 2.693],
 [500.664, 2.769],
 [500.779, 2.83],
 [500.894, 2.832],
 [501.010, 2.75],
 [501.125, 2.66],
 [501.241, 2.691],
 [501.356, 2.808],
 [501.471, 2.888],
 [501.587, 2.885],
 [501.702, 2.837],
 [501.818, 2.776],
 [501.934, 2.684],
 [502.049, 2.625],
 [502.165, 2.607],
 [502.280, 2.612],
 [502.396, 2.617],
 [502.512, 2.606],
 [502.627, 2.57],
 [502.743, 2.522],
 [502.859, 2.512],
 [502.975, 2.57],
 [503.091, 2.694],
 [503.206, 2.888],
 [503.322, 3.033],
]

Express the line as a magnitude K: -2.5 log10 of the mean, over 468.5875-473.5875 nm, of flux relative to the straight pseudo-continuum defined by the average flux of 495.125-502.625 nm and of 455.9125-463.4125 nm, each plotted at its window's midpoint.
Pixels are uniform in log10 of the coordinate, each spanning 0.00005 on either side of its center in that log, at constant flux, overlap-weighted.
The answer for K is 0.43 mag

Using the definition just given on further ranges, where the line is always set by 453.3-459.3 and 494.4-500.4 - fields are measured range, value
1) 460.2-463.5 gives 0.23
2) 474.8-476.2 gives 0.41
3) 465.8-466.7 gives 0.44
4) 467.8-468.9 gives 0.49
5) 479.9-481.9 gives 0.25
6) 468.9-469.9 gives 0.44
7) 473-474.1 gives 0.43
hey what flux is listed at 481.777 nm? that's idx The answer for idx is 3.081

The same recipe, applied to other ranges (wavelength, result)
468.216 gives 3.388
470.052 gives 3.459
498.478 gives 2.779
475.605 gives 3.156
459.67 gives 6.007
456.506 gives 6.64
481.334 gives 3.43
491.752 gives 3.193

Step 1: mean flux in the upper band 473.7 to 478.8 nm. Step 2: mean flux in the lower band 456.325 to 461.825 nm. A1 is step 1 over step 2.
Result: 0.53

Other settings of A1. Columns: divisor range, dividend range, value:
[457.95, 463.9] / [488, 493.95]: 0.61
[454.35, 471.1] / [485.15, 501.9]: 0.66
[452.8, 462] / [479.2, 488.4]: 0.58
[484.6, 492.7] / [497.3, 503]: 0.84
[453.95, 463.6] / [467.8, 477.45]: 0.58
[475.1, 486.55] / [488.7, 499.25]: 0.92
